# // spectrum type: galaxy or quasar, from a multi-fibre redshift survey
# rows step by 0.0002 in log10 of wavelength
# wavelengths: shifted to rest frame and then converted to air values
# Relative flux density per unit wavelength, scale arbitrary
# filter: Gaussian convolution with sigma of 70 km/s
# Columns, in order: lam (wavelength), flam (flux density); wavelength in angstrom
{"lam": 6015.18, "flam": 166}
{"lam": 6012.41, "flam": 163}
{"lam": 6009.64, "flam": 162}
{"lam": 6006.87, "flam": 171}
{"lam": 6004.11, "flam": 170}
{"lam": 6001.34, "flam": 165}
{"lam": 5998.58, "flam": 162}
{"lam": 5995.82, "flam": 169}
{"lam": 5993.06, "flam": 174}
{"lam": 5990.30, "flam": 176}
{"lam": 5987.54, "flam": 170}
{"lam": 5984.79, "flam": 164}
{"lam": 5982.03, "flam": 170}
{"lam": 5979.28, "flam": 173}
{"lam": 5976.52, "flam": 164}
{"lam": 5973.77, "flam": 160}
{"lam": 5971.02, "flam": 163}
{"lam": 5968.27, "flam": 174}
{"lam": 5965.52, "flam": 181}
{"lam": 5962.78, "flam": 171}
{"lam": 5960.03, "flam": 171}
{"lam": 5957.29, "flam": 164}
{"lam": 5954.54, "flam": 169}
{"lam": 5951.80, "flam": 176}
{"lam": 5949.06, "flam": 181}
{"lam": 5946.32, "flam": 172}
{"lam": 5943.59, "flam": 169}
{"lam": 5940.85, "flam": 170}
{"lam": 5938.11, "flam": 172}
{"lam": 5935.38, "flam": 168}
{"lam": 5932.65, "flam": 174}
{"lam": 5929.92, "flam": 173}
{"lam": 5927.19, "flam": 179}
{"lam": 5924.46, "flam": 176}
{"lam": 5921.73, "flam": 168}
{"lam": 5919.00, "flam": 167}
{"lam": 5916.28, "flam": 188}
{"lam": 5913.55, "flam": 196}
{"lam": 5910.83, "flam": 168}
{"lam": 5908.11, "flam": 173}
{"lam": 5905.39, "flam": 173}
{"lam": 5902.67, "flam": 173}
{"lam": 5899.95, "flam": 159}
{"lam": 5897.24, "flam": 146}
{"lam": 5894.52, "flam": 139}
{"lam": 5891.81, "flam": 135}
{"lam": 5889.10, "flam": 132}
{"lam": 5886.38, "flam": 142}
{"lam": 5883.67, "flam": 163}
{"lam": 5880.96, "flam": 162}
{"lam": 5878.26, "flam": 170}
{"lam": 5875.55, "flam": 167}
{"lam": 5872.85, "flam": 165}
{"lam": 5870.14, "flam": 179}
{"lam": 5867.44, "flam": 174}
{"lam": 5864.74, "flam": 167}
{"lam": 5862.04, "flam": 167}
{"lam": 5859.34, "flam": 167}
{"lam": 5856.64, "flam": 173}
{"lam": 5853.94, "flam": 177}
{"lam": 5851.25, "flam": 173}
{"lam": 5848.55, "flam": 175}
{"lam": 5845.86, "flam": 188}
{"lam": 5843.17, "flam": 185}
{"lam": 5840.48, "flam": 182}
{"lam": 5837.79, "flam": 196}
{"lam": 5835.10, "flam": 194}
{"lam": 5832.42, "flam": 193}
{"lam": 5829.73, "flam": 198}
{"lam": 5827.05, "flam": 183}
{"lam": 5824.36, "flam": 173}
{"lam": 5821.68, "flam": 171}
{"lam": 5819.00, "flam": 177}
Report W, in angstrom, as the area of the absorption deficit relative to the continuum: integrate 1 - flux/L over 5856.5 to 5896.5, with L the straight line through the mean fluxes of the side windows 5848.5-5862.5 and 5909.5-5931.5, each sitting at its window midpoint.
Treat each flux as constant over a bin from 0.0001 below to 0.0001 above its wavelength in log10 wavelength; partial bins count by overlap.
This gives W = 3.22 angstrom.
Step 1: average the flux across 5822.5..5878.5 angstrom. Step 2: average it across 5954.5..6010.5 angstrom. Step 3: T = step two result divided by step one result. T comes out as 0.9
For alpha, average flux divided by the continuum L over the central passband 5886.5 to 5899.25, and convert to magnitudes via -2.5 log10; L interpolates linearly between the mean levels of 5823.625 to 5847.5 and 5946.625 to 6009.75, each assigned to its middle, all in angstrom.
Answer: 0.28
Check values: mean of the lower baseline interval 188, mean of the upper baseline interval 170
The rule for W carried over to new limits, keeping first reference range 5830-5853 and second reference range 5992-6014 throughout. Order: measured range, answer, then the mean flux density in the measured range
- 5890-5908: 2.44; 155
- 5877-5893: 2.68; 151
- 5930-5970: 0.23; 172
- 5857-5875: 1.31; 170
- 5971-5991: 0.23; 168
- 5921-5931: 0.10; 174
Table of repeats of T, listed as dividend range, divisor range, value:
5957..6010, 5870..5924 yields 1.04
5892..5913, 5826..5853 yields 0.87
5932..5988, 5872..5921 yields 1.05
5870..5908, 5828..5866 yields 0.87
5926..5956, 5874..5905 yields 1.12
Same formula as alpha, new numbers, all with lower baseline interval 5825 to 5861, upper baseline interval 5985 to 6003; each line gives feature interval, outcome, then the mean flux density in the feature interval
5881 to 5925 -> 0.10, 162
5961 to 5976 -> 0.01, 170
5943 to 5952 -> -0.01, 175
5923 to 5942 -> 0.01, 173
